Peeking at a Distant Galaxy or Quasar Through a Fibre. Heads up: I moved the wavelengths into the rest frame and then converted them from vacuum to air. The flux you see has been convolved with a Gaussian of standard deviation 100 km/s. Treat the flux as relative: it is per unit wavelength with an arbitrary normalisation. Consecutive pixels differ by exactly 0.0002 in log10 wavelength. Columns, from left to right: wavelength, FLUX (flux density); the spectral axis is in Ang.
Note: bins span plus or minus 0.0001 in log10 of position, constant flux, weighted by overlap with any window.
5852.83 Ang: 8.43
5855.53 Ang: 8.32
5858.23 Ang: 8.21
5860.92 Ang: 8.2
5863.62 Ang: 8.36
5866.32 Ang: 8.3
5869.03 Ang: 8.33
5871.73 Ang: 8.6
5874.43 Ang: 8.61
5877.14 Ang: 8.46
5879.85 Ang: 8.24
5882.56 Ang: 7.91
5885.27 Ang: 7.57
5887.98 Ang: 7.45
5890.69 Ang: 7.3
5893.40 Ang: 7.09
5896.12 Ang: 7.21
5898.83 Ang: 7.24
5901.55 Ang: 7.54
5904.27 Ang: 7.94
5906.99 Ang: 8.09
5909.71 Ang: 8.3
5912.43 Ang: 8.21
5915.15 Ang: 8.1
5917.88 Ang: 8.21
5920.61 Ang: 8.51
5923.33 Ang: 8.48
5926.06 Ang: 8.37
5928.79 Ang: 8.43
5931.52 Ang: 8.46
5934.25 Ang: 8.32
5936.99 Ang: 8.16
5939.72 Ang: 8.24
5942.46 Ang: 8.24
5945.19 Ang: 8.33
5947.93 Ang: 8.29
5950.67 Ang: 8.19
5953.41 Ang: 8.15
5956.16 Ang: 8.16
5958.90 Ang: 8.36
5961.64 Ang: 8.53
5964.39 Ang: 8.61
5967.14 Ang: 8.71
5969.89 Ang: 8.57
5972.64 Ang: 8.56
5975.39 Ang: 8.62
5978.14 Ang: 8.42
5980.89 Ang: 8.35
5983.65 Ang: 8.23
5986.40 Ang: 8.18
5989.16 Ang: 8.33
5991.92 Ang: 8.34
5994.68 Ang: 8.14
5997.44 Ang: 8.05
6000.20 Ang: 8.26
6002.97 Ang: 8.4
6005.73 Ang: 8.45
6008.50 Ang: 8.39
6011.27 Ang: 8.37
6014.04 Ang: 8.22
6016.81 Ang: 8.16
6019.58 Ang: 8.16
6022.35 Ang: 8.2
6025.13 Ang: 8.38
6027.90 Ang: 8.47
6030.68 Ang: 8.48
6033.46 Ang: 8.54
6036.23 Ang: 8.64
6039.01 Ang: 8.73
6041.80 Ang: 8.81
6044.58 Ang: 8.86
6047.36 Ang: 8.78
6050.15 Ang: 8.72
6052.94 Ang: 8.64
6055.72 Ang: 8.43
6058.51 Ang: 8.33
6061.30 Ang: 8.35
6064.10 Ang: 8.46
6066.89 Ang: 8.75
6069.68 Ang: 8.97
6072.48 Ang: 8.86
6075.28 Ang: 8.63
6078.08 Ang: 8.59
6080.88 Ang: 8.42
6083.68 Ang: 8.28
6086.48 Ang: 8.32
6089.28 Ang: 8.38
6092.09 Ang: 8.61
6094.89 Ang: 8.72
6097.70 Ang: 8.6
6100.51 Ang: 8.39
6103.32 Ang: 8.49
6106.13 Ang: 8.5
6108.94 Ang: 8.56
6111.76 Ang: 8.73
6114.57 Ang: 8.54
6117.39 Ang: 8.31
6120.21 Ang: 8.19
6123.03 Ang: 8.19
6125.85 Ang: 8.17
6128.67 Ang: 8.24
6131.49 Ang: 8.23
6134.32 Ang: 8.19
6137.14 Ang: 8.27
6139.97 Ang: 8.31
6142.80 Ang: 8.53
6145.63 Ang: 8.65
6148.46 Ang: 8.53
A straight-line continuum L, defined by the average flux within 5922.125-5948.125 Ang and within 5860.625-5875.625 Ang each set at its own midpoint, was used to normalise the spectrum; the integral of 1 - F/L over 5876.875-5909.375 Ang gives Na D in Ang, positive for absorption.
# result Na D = 2.8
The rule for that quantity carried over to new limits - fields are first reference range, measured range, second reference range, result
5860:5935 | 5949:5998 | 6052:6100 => -0.6 Ang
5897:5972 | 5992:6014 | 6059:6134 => 0.1 Ang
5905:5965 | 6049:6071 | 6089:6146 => -0.5 Ang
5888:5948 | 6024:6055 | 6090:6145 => -1.4 Ang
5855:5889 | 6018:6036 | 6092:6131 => -0.1 Ang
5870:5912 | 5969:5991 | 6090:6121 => -0.8 Ang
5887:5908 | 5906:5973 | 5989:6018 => -4.7 Ang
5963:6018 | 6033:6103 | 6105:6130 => -1.8 Ang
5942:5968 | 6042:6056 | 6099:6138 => -0.6 Ang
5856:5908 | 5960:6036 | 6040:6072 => 0.3 Ang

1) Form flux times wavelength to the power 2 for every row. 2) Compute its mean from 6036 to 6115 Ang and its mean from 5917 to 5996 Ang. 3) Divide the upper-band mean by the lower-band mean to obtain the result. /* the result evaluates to 1.07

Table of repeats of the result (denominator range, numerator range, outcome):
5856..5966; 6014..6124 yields 1.10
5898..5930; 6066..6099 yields 1.12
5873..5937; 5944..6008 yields 1.07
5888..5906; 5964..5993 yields 1.17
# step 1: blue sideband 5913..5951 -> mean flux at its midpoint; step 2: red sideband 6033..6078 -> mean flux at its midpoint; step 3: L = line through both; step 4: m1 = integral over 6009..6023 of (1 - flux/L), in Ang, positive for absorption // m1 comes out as 0.51 Ang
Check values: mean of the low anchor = 8.31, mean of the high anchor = 8.66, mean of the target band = 8.23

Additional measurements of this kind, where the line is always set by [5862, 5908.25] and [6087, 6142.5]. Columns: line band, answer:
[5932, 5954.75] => -0.6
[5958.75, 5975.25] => -1.0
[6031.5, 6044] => -0.7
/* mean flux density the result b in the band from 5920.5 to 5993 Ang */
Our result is 8.37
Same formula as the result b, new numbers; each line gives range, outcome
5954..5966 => 8.4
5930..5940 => 8.3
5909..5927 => 8.31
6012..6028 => 8.25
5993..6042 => 8.37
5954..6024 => 8.35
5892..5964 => 8.13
